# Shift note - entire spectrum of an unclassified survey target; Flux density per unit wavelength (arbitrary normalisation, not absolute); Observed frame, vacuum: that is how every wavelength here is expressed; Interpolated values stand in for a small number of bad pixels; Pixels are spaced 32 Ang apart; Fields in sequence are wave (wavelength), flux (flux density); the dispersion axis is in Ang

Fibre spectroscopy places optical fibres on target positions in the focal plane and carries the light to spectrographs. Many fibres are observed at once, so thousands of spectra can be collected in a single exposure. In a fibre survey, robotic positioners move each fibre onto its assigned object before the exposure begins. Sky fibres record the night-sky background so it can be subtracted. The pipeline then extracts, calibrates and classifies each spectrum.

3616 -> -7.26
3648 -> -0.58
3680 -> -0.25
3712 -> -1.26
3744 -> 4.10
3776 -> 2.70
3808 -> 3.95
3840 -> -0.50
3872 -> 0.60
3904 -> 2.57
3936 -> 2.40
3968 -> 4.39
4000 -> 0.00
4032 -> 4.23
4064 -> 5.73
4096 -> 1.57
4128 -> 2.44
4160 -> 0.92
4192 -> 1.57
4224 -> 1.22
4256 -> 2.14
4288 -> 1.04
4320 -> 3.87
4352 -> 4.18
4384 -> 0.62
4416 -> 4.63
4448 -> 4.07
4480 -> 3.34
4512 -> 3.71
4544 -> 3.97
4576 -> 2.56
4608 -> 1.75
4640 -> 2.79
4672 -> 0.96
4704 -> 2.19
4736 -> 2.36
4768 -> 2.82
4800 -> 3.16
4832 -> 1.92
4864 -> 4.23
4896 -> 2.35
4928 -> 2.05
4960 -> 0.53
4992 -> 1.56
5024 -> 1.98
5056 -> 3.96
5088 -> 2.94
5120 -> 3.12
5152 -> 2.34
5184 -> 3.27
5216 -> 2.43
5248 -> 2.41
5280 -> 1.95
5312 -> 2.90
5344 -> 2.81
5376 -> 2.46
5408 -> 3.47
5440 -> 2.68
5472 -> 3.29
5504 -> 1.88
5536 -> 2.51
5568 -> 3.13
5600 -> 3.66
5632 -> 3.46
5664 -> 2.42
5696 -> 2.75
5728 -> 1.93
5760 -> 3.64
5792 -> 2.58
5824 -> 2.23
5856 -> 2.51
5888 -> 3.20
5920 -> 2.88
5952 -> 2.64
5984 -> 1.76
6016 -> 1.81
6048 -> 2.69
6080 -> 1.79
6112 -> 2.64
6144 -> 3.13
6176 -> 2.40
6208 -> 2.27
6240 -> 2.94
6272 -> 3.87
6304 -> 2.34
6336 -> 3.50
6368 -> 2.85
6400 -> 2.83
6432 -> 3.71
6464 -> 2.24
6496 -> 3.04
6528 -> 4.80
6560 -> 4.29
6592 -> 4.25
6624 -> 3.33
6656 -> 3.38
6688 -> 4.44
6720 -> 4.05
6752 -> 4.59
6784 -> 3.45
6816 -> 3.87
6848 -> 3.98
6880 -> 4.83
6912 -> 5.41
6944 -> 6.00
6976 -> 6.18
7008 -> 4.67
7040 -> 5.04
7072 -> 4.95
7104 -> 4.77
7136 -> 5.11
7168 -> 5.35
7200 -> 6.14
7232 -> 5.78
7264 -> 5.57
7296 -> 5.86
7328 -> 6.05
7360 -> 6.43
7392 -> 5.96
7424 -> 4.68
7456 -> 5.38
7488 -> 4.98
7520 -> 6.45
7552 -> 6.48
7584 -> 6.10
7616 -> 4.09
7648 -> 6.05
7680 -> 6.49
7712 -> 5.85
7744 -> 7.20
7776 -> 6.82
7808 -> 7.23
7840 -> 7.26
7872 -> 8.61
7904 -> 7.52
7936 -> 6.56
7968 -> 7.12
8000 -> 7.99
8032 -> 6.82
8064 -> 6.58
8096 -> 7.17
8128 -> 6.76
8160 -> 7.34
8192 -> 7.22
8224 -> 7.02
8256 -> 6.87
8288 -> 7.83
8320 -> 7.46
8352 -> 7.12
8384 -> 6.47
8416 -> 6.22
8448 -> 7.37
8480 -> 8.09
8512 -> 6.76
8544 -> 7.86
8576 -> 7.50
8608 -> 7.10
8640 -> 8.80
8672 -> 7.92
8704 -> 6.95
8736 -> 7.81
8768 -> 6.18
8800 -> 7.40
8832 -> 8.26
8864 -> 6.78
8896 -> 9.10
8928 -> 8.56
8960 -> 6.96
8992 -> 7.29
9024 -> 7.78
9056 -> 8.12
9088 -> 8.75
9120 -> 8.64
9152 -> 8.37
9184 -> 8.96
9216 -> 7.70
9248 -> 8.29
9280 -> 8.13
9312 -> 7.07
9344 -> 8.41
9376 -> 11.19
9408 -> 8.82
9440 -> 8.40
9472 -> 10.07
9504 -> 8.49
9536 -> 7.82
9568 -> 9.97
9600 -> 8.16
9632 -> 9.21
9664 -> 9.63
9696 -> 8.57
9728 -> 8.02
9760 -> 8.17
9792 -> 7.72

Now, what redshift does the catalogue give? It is 0.728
